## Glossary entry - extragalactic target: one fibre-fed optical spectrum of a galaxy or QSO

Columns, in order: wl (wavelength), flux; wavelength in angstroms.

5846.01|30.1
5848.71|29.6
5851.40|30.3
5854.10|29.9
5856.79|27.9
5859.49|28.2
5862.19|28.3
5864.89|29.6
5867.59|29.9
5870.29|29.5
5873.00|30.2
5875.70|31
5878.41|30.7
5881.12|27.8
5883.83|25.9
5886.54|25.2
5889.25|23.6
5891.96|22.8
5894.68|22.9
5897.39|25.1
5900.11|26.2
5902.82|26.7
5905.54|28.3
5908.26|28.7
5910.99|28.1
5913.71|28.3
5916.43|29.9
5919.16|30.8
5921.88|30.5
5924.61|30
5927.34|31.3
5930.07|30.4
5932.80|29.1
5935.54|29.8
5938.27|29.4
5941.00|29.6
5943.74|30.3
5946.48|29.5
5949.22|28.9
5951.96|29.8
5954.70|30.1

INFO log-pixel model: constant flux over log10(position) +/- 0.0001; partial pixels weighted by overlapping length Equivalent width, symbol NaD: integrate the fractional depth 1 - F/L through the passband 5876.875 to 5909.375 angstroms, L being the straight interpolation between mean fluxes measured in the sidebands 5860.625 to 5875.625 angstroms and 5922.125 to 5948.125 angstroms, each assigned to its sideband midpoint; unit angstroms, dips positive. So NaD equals 3.9 angstroms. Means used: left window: 29.6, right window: 29.9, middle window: 26.2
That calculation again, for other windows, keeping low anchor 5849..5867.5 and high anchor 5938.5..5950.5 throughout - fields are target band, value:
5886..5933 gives 2.7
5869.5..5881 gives -0.4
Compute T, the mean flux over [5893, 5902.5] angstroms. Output 24.9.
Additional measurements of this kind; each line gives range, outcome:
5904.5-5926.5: 29.4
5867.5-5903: 26.9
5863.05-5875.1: 29.8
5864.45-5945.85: 28.4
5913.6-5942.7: 30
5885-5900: 24.1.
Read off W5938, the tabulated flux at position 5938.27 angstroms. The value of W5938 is 29.4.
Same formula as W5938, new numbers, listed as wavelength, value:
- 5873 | 30.2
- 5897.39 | 25.1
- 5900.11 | 26.2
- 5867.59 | 29.9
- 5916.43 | 29.9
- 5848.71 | 29.6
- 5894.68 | 22.9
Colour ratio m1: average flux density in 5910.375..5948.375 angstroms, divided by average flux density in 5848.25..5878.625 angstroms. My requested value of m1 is 1.0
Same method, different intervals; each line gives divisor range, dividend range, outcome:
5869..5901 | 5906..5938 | 1.11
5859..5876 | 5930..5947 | 1.01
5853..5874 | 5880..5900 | 0.85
